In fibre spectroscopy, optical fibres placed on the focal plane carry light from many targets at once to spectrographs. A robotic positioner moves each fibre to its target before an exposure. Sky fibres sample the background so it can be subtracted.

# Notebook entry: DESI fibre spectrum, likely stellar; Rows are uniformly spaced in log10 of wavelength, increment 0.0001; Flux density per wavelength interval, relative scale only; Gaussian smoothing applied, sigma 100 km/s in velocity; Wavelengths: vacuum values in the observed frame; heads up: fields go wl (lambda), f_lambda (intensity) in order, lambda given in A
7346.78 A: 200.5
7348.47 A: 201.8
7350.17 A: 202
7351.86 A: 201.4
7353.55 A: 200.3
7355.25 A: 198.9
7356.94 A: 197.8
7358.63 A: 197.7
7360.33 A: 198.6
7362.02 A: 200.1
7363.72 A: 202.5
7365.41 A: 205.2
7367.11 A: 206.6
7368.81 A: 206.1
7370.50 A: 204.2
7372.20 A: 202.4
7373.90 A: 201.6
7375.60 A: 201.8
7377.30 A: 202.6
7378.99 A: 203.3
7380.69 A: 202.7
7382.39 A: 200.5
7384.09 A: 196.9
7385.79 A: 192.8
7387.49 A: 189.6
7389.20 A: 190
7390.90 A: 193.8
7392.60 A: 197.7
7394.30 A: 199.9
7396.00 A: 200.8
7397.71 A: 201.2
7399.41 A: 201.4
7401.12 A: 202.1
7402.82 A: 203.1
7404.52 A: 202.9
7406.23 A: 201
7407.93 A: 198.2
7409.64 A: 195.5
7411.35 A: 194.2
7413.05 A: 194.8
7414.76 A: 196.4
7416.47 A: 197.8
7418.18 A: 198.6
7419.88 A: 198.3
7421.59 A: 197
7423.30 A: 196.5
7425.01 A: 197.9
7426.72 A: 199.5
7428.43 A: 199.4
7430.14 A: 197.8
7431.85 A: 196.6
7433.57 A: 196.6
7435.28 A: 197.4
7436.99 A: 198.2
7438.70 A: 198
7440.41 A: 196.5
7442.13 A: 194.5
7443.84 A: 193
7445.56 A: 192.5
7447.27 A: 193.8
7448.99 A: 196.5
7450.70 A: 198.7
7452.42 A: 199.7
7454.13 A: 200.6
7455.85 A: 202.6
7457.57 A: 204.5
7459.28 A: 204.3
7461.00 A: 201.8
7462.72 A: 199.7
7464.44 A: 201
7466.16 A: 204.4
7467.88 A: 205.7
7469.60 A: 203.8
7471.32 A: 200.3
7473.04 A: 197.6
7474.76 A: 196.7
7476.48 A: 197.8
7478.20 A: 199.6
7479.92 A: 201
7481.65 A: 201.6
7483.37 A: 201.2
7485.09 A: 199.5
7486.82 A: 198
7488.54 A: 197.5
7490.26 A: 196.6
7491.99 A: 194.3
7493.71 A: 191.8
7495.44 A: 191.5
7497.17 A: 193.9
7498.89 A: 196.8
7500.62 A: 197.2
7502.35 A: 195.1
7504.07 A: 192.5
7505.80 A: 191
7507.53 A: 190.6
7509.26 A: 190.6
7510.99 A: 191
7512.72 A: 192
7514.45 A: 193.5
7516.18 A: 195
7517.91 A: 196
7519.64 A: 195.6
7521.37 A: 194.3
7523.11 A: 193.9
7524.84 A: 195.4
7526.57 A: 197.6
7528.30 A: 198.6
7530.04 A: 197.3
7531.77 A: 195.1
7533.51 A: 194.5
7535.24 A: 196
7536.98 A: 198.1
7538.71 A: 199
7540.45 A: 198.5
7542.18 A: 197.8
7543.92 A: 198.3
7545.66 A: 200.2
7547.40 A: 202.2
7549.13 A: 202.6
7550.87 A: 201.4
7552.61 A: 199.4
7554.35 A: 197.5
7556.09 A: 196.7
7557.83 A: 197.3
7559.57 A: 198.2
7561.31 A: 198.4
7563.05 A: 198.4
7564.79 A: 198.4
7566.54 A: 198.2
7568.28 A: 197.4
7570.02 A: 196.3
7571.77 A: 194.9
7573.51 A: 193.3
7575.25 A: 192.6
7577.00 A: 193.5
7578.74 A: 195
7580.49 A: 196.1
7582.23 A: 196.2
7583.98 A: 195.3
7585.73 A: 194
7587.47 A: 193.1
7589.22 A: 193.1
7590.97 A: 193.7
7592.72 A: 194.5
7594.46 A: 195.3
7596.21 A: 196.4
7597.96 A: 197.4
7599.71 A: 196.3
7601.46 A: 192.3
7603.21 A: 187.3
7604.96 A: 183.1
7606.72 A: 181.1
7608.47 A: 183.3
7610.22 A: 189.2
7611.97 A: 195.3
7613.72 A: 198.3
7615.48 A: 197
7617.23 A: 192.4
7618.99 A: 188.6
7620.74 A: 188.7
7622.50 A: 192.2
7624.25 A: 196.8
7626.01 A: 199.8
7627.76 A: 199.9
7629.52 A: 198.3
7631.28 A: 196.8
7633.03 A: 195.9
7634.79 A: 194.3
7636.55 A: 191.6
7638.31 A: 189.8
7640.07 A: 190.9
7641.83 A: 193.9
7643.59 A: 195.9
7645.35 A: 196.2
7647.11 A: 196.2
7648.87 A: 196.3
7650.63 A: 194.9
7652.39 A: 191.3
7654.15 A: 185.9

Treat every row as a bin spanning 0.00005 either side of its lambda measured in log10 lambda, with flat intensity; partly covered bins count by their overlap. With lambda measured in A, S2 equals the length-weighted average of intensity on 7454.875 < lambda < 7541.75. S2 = 197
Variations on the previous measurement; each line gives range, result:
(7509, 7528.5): 194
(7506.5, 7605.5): 196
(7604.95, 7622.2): 190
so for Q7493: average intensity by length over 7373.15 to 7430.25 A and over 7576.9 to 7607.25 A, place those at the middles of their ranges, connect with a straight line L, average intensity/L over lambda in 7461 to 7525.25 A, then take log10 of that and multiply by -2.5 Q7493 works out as -0.004 mag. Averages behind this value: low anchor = 198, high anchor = 193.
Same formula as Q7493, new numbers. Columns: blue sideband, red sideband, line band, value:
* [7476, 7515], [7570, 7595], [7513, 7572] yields -0.01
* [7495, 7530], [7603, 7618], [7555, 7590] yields -0.02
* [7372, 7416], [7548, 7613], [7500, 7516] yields 0.02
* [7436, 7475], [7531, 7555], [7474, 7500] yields 0.01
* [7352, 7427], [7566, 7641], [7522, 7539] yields 0.00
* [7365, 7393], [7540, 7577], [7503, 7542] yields 0.02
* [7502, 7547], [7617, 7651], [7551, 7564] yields -0.02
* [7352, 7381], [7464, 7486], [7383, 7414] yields 0.02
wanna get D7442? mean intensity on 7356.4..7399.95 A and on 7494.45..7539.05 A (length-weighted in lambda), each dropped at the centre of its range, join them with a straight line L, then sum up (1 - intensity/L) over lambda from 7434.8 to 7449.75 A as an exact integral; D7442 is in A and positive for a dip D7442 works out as 0.1 A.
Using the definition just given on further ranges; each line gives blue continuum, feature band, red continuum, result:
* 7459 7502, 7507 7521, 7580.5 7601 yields 0.3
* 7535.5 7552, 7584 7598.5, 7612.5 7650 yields 0.2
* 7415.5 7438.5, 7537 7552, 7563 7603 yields -0.3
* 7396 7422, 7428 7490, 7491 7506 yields -0.9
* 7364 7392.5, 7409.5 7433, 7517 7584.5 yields 0.2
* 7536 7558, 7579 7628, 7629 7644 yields 0.7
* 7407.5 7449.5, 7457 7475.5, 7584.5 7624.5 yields -0.6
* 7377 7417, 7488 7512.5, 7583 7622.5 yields 0.2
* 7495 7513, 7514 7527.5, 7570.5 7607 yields -0.2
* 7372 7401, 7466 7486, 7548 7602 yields -0.3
